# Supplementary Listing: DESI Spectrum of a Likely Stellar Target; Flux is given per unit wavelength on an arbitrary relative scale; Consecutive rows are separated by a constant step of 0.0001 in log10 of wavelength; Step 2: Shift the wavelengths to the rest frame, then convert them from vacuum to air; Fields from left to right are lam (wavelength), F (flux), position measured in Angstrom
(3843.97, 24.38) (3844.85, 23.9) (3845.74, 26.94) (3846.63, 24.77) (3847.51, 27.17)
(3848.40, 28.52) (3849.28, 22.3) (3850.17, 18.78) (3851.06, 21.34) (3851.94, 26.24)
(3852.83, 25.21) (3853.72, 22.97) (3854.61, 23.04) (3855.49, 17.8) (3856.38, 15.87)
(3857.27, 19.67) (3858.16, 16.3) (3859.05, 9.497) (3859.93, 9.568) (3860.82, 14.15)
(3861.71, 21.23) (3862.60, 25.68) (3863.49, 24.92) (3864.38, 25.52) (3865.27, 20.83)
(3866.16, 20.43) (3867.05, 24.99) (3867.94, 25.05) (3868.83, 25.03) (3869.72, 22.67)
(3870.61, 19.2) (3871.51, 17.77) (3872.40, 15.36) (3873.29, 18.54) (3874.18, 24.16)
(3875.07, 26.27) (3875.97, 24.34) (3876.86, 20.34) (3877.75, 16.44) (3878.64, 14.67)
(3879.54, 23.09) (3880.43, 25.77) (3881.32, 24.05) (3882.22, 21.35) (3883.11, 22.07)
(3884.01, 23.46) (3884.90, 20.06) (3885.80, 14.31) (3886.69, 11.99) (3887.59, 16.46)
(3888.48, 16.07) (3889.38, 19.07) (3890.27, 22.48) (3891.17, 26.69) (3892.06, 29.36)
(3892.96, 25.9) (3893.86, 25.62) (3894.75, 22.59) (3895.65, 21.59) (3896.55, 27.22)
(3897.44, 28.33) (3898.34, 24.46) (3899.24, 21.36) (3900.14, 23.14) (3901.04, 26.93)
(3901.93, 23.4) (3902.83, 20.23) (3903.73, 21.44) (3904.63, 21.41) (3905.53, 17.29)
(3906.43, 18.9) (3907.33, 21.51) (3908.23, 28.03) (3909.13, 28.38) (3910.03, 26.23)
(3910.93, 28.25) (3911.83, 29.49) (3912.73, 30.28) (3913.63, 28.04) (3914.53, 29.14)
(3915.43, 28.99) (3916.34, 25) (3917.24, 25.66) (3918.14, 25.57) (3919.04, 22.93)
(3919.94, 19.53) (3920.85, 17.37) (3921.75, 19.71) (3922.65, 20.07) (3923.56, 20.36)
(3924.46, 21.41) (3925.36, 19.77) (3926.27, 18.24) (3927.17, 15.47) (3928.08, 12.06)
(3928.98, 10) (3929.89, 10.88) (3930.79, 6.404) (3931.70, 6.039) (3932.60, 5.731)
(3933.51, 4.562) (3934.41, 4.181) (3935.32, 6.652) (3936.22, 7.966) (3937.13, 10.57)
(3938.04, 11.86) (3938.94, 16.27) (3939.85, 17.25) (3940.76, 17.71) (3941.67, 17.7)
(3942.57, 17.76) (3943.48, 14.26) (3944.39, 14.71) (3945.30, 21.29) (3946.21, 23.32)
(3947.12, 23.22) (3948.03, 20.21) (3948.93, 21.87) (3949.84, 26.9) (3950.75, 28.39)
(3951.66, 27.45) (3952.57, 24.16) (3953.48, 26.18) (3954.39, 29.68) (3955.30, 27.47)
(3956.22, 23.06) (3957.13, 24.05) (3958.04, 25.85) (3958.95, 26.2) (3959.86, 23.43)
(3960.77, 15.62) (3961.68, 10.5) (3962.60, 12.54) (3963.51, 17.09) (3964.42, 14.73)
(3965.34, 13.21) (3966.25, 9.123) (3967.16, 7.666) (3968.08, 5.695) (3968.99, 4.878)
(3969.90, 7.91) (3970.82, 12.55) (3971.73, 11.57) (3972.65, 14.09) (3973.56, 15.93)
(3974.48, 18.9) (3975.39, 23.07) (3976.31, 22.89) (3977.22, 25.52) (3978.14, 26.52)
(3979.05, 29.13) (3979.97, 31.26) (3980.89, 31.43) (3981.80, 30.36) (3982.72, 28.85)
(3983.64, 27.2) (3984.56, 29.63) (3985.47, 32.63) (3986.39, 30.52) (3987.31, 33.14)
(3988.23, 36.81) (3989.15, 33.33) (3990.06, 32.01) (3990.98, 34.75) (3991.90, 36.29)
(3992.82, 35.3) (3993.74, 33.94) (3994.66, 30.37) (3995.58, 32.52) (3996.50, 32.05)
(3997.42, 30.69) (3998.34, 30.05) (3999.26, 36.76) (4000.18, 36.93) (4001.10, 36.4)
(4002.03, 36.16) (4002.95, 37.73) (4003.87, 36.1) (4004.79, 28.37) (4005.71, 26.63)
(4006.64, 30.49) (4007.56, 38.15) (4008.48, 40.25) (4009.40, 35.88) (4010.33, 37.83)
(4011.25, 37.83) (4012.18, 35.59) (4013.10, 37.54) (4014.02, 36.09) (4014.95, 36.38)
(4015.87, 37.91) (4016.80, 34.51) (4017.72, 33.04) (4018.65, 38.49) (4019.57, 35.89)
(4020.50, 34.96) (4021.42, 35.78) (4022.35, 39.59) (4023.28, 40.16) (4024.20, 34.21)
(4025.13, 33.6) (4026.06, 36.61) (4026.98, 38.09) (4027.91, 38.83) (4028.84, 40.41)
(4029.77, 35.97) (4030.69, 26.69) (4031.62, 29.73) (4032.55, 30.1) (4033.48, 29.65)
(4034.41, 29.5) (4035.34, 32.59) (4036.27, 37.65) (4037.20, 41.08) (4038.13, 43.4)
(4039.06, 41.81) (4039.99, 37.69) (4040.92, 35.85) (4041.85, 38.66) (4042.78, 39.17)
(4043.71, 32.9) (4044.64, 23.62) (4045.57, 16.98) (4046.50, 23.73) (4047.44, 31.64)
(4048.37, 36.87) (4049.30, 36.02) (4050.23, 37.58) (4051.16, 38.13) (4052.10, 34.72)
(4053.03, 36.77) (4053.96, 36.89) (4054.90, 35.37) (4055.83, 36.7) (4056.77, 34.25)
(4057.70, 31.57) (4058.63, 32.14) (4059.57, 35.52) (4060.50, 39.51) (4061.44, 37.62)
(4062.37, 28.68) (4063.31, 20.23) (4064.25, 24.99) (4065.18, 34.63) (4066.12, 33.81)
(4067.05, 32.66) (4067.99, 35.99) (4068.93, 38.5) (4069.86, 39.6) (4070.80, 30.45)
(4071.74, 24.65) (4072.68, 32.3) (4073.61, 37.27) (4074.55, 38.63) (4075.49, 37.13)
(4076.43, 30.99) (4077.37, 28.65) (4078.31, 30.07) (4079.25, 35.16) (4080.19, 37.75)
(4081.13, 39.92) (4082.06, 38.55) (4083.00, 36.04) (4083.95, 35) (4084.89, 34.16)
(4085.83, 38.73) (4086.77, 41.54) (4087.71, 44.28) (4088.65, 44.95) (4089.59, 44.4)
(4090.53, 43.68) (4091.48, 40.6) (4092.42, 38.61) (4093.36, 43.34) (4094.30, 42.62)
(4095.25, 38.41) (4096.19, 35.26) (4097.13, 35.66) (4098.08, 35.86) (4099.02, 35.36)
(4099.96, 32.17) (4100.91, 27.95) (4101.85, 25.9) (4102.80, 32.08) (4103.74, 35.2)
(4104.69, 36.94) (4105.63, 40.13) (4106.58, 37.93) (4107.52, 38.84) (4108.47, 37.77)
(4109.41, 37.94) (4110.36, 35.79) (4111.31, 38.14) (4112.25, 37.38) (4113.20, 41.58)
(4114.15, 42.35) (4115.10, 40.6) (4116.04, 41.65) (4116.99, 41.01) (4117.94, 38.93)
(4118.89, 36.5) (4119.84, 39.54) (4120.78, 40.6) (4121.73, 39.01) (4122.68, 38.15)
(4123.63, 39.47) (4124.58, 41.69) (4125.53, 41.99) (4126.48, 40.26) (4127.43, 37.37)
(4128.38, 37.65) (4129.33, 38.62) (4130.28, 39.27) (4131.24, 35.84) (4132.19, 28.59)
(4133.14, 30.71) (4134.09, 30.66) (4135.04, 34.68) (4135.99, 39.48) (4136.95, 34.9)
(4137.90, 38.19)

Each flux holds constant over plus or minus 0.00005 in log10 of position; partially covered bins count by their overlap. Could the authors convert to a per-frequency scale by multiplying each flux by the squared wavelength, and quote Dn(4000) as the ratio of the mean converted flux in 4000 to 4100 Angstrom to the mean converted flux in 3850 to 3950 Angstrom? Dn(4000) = 1.9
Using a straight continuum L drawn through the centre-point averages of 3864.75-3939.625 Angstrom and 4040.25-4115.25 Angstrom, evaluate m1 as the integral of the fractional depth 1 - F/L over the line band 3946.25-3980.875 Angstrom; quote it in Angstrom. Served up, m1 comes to 7.6 Angstrom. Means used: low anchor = 20.3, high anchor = 35.5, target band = 19.9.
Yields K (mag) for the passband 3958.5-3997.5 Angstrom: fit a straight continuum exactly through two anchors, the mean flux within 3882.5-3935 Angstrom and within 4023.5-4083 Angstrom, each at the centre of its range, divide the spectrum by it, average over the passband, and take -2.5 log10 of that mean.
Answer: 0.17 mag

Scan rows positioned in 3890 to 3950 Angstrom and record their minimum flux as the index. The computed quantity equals 4.181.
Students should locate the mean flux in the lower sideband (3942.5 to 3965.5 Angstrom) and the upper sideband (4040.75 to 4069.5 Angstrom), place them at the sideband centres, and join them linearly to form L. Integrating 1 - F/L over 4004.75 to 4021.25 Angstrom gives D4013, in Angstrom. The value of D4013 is -4.2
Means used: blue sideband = 21.4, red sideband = 33.3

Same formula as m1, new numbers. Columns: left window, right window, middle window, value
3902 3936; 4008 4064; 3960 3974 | 7.55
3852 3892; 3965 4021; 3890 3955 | 8.94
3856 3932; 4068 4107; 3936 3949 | 4.15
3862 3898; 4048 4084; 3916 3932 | 4.64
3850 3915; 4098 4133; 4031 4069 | -0.71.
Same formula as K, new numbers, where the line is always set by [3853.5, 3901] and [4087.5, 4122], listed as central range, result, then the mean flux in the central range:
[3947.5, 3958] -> 0.060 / 25.4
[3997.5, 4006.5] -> -0.104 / 33.6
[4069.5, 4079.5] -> 0.094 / 33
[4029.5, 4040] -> -0.046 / 34.5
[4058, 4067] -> 0.103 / 31.9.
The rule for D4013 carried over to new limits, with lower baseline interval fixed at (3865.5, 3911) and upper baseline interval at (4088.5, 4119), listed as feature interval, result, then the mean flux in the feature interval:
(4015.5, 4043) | -3.0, 36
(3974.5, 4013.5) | -3.2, 32.4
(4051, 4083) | 1.1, 34.1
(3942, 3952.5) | 1.9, 21.8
